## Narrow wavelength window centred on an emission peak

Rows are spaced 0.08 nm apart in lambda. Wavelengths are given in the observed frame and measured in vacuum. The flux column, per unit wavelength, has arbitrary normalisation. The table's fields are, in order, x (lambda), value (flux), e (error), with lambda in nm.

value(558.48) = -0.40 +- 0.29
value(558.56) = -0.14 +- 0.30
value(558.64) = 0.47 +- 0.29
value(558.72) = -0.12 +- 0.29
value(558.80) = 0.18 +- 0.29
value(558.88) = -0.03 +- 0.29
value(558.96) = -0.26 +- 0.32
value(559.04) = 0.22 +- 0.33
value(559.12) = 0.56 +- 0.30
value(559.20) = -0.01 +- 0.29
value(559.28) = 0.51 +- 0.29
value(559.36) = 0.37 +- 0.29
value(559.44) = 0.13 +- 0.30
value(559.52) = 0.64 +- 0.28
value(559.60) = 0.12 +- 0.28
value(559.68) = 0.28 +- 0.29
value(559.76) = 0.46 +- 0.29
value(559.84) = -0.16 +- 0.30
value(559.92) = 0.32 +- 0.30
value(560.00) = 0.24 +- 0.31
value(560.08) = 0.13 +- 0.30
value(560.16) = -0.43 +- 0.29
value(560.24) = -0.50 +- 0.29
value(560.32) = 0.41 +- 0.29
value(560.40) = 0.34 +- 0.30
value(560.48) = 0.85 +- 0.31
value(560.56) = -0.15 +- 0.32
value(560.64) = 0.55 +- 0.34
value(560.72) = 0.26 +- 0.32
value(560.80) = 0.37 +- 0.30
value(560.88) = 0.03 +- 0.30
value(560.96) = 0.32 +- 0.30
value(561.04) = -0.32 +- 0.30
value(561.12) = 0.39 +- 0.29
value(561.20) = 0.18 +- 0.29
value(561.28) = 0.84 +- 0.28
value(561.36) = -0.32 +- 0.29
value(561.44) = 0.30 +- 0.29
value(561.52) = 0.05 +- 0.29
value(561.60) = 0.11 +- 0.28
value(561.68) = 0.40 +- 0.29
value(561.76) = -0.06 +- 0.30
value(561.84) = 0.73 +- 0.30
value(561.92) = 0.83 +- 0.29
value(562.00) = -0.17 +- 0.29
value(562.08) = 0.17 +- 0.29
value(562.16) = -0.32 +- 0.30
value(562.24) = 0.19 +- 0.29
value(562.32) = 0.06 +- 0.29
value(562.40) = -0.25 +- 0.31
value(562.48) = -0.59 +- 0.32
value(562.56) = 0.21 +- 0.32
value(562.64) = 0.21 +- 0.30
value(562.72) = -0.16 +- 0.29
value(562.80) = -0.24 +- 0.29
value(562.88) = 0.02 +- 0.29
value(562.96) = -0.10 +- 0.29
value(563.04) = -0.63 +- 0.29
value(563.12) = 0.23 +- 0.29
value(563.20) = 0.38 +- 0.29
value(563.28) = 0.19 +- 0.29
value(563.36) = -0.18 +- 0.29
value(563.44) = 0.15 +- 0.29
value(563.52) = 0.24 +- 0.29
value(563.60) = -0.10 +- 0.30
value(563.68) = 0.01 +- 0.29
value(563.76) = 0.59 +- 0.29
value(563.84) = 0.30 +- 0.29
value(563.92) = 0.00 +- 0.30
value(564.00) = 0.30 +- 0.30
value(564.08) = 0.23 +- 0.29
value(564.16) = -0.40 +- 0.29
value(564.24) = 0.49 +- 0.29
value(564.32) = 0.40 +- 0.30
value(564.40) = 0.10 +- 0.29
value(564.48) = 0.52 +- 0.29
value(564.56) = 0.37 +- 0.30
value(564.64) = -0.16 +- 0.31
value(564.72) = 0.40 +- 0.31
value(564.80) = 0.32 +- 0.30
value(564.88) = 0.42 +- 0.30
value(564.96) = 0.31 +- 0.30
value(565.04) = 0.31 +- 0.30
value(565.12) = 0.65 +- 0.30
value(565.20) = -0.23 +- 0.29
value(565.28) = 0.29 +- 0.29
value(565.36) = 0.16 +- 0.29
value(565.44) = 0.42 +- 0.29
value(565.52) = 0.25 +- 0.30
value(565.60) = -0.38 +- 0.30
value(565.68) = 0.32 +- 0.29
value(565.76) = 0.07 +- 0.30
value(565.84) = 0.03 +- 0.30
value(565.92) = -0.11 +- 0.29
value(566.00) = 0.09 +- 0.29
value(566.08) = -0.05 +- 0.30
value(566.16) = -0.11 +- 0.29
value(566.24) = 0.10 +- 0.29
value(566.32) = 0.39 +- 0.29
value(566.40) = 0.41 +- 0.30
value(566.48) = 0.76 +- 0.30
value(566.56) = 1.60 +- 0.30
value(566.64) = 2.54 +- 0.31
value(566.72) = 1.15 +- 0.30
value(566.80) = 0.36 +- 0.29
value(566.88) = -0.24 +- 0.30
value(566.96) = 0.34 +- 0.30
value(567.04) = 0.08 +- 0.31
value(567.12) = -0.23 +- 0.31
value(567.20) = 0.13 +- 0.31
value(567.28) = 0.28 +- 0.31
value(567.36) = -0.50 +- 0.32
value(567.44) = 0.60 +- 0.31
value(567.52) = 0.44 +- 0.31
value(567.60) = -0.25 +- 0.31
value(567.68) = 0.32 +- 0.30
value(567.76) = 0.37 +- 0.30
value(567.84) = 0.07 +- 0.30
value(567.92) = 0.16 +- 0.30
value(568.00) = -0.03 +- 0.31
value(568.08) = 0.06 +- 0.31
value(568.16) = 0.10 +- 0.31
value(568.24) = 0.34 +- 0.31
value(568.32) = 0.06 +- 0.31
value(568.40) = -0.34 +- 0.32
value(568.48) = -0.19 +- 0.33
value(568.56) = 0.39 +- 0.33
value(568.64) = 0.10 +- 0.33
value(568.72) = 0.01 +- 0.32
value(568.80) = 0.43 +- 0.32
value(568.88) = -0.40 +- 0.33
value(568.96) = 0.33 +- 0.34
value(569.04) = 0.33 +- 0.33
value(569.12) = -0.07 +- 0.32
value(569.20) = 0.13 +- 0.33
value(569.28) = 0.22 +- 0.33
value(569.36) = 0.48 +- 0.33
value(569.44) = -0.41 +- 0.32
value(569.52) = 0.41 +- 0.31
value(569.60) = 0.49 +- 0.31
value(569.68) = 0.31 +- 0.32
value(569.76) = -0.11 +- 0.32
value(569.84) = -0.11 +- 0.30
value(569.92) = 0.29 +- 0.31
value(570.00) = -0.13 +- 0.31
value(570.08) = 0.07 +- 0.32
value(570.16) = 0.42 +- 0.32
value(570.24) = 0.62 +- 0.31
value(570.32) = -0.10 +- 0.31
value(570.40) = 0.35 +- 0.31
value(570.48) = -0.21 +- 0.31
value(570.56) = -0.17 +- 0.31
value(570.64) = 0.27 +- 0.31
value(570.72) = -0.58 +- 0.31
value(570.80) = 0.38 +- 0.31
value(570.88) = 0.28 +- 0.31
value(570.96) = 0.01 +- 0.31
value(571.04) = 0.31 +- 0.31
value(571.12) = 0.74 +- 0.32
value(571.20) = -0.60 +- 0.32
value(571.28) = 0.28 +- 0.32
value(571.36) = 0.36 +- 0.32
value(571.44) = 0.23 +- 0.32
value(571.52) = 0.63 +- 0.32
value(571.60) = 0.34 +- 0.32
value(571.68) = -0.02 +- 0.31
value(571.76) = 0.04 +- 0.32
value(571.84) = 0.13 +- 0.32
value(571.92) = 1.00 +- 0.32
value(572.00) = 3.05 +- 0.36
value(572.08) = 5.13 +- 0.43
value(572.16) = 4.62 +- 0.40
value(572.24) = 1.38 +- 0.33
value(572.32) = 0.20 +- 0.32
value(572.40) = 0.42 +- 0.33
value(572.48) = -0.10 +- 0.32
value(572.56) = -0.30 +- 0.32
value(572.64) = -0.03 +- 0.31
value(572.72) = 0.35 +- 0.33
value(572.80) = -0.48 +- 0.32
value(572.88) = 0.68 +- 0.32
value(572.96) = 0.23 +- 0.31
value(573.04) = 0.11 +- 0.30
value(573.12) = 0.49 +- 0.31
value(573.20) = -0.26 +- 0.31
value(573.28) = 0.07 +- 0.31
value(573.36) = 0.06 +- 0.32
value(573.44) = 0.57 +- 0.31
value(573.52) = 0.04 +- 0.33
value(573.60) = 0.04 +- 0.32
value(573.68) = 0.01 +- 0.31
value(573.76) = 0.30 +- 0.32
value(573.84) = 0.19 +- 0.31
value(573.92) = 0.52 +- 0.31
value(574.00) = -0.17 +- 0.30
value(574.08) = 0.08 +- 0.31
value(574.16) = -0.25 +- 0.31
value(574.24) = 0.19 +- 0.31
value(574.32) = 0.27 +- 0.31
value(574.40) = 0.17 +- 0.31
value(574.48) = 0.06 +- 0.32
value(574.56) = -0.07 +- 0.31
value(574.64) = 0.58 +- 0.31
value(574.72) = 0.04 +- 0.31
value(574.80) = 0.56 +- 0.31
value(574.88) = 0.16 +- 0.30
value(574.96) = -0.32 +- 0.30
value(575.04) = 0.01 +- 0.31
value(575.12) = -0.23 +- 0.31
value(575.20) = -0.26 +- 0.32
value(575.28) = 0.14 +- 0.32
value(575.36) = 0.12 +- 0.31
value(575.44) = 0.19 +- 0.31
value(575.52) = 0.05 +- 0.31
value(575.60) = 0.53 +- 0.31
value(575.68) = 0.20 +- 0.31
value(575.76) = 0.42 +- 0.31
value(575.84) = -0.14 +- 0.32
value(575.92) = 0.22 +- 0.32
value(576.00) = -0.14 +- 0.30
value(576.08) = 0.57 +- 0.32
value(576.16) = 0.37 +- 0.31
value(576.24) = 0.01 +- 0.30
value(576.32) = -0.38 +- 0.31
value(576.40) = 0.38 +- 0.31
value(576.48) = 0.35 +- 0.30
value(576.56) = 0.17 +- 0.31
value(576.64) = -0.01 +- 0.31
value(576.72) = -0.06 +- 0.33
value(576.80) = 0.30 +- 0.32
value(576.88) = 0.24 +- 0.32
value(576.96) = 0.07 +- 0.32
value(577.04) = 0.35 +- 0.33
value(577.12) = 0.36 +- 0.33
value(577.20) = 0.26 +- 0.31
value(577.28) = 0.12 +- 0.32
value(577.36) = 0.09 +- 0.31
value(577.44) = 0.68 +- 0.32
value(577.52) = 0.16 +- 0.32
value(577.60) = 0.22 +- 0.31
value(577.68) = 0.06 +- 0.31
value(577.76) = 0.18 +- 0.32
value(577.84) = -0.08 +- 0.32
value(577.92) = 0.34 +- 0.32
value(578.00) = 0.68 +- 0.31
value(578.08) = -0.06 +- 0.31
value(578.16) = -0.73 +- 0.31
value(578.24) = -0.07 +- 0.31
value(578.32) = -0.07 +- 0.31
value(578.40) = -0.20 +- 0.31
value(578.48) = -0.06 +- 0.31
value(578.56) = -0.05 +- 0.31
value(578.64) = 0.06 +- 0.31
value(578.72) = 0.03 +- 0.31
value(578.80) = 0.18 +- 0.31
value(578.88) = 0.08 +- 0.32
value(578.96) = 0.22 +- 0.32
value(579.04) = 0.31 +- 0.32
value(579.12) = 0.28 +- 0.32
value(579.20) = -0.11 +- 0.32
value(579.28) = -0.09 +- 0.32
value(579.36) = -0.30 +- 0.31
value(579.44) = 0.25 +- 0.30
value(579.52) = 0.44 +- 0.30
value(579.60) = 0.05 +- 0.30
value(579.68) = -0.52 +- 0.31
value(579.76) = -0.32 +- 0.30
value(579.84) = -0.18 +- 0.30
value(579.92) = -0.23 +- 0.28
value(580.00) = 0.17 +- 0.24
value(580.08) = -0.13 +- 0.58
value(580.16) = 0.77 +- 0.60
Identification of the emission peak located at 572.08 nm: [O III] 5007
